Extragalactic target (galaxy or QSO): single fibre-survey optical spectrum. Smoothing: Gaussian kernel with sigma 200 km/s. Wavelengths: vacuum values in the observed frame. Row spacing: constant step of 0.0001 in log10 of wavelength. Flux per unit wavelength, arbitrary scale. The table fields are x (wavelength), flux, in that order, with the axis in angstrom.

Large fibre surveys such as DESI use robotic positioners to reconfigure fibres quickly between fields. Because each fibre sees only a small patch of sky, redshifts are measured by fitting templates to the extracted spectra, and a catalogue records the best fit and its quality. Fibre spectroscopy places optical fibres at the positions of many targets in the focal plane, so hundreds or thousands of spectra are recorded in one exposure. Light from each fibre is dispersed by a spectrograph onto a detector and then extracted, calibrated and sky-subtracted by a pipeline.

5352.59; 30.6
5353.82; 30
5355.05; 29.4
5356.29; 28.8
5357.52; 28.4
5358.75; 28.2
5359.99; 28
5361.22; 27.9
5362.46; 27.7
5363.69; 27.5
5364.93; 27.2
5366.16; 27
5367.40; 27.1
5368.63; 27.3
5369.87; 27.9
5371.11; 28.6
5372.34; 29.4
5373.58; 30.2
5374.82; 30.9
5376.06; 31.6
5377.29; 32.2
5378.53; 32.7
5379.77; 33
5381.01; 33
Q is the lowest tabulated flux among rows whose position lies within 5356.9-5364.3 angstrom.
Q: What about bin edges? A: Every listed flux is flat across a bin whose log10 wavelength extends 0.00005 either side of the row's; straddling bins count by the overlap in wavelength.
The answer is 27.5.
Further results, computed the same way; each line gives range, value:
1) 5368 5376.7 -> 27.3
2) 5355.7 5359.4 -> 28.2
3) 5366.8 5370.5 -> 27.1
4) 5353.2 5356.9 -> 28.8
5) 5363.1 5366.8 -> 27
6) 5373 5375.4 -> 30.2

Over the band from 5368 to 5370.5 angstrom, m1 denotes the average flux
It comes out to 27.6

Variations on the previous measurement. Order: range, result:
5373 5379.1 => 31.5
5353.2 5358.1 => 29.2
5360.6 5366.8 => 27.5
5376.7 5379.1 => 32.4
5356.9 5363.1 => 28.1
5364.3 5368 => 27.1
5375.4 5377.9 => 32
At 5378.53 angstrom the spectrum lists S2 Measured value 32.7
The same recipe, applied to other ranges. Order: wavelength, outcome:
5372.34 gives 29.4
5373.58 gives 30.2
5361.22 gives 27.9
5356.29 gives 28.8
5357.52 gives 28.4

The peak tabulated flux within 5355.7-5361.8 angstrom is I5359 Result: 28.8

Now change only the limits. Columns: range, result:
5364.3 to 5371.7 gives 28.6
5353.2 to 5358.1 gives 30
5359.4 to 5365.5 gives 28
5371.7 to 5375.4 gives 30.9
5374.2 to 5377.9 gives 32.2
